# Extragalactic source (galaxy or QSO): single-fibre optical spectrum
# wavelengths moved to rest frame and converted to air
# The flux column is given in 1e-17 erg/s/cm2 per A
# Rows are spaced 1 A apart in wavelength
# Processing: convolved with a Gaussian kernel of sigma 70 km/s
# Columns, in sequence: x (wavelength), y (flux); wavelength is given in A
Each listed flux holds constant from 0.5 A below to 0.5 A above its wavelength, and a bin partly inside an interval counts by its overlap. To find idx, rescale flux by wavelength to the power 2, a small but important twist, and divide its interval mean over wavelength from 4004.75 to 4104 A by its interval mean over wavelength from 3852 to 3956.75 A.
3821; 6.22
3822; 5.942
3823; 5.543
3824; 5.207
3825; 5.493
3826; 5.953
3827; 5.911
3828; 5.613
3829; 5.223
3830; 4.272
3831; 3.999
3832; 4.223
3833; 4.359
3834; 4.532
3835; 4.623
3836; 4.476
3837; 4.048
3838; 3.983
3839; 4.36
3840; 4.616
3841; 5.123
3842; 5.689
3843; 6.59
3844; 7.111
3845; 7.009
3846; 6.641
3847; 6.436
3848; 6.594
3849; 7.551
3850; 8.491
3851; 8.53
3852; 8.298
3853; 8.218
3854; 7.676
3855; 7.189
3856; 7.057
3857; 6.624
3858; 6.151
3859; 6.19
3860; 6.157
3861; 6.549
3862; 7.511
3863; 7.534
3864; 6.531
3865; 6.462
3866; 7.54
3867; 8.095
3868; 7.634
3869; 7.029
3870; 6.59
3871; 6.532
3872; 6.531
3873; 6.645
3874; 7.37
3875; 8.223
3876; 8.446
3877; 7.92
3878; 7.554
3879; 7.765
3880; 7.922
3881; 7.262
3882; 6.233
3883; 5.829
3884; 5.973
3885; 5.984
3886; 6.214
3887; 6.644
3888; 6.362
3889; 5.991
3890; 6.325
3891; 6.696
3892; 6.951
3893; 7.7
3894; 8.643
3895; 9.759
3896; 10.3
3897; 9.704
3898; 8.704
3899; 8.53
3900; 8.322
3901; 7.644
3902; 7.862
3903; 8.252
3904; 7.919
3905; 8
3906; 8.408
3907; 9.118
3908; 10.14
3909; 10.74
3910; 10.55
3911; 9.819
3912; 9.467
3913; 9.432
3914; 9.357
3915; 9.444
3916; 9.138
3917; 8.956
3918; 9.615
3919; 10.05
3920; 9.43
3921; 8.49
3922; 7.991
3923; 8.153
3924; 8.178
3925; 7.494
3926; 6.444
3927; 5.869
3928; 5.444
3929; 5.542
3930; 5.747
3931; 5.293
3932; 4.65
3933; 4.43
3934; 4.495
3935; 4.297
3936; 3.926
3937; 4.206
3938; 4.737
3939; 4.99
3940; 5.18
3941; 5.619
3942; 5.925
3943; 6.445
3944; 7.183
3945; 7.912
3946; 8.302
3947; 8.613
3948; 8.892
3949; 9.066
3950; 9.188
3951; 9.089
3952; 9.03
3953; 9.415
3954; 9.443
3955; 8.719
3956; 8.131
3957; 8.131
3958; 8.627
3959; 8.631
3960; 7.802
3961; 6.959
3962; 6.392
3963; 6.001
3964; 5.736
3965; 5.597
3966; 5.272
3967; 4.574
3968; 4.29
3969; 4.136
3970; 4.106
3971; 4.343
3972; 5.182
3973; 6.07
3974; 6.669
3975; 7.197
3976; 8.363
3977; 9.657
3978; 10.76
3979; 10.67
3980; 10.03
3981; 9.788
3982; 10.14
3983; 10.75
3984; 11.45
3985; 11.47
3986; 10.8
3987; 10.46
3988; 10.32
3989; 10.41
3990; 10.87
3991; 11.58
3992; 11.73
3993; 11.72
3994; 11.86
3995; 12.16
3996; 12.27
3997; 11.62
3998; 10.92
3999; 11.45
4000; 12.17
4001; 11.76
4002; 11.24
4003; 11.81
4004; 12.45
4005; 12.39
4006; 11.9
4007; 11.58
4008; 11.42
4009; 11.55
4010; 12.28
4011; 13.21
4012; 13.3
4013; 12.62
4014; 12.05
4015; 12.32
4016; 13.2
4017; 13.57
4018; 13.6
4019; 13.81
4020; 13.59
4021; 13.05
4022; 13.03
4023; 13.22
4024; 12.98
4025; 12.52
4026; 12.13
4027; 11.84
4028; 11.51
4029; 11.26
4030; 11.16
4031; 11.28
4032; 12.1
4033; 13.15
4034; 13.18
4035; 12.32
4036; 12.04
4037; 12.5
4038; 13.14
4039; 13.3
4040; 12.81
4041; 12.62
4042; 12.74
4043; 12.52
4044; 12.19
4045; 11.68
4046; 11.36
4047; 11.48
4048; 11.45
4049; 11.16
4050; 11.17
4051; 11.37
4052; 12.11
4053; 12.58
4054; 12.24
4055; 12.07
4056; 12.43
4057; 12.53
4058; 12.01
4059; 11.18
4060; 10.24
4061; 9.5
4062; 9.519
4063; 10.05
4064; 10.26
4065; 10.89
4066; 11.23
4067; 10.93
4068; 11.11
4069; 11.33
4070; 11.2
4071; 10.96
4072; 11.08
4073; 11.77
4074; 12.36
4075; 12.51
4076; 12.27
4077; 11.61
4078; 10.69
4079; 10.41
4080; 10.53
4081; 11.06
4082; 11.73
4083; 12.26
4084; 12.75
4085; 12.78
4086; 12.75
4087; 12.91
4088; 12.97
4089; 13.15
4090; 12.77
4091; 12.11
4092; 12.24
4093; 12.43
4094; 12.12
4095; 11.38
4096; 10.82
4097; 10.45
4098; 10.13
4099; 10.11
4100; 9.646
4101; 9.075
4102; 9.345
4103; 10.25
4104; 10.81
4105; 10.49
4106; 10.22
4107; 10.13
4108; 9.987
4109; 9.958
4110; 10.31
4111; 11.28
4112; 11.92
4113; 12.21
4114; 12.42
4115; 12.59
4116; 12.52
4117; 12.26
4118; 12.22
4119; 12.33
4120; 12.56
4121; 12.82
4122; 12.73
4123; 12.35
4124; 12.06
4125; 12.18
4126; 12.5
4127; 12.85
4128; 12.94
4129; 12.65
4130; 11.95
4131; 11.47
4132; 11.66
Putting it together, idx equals 1.70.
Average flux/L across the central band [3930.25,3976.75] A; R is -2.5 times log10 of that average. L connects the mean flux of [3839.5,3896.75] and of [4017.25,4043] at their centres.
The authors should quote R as 0.46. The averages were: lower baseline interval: 7.08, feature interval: 6.56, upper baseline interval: 12.6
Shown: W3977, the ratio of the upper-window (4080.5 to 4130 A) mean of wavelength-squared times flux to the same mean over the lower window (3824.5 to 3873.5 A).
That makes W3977 2.13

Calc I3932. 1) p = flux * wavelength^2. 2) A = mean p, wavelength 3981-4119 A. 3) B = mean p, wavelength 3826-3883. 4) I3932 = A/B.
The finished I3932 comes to 2.0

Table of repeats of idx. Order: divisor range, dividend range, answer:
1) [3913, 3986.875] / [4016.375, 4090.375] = 1.69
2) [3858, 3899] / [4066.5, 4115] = 1.74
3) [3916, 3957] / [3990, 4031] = 1.77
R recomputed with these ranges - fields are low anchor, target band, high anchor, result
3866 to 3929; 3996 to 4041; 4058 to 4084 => -0.21 mag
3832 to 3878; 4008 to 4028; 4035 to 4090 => -0.20 mag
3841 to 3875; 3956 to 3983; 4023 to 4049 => 0.39 mag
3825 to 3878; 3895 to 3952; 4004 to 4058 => 0.13 mag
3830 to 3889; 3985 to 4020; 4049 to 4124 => -0.24 mag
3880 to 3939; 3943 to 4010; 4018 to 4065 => 0.07 mag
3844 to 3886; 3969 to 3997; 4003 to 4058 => 0.14 mag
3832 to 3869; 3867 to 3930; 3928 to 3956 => -0.20 mag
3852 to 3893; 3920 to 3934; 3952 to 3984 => 0.13 mag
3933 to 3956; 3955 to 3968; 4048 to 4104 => 0.11 mag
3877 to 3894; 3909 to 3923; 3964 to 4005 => -0.23 mag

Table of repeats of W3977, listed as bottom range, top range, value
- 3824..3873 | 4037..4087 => 2.08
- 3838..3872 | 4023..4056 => 1.96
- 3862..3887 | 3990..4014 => 1.80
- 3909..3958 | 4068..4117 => 1.64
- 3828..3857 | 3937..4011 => 1.61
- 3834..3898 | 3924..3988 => 1.10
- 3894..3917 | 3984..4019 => 1.37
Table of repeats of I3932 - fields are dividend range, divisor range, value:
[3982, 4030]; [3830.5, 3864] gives 2.10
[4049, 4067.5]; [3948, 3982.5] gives 1.55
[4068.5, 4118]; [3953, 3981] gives 1.69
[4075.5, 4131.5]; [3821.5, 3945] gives 1.88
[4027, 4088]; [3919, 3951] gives 1.89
